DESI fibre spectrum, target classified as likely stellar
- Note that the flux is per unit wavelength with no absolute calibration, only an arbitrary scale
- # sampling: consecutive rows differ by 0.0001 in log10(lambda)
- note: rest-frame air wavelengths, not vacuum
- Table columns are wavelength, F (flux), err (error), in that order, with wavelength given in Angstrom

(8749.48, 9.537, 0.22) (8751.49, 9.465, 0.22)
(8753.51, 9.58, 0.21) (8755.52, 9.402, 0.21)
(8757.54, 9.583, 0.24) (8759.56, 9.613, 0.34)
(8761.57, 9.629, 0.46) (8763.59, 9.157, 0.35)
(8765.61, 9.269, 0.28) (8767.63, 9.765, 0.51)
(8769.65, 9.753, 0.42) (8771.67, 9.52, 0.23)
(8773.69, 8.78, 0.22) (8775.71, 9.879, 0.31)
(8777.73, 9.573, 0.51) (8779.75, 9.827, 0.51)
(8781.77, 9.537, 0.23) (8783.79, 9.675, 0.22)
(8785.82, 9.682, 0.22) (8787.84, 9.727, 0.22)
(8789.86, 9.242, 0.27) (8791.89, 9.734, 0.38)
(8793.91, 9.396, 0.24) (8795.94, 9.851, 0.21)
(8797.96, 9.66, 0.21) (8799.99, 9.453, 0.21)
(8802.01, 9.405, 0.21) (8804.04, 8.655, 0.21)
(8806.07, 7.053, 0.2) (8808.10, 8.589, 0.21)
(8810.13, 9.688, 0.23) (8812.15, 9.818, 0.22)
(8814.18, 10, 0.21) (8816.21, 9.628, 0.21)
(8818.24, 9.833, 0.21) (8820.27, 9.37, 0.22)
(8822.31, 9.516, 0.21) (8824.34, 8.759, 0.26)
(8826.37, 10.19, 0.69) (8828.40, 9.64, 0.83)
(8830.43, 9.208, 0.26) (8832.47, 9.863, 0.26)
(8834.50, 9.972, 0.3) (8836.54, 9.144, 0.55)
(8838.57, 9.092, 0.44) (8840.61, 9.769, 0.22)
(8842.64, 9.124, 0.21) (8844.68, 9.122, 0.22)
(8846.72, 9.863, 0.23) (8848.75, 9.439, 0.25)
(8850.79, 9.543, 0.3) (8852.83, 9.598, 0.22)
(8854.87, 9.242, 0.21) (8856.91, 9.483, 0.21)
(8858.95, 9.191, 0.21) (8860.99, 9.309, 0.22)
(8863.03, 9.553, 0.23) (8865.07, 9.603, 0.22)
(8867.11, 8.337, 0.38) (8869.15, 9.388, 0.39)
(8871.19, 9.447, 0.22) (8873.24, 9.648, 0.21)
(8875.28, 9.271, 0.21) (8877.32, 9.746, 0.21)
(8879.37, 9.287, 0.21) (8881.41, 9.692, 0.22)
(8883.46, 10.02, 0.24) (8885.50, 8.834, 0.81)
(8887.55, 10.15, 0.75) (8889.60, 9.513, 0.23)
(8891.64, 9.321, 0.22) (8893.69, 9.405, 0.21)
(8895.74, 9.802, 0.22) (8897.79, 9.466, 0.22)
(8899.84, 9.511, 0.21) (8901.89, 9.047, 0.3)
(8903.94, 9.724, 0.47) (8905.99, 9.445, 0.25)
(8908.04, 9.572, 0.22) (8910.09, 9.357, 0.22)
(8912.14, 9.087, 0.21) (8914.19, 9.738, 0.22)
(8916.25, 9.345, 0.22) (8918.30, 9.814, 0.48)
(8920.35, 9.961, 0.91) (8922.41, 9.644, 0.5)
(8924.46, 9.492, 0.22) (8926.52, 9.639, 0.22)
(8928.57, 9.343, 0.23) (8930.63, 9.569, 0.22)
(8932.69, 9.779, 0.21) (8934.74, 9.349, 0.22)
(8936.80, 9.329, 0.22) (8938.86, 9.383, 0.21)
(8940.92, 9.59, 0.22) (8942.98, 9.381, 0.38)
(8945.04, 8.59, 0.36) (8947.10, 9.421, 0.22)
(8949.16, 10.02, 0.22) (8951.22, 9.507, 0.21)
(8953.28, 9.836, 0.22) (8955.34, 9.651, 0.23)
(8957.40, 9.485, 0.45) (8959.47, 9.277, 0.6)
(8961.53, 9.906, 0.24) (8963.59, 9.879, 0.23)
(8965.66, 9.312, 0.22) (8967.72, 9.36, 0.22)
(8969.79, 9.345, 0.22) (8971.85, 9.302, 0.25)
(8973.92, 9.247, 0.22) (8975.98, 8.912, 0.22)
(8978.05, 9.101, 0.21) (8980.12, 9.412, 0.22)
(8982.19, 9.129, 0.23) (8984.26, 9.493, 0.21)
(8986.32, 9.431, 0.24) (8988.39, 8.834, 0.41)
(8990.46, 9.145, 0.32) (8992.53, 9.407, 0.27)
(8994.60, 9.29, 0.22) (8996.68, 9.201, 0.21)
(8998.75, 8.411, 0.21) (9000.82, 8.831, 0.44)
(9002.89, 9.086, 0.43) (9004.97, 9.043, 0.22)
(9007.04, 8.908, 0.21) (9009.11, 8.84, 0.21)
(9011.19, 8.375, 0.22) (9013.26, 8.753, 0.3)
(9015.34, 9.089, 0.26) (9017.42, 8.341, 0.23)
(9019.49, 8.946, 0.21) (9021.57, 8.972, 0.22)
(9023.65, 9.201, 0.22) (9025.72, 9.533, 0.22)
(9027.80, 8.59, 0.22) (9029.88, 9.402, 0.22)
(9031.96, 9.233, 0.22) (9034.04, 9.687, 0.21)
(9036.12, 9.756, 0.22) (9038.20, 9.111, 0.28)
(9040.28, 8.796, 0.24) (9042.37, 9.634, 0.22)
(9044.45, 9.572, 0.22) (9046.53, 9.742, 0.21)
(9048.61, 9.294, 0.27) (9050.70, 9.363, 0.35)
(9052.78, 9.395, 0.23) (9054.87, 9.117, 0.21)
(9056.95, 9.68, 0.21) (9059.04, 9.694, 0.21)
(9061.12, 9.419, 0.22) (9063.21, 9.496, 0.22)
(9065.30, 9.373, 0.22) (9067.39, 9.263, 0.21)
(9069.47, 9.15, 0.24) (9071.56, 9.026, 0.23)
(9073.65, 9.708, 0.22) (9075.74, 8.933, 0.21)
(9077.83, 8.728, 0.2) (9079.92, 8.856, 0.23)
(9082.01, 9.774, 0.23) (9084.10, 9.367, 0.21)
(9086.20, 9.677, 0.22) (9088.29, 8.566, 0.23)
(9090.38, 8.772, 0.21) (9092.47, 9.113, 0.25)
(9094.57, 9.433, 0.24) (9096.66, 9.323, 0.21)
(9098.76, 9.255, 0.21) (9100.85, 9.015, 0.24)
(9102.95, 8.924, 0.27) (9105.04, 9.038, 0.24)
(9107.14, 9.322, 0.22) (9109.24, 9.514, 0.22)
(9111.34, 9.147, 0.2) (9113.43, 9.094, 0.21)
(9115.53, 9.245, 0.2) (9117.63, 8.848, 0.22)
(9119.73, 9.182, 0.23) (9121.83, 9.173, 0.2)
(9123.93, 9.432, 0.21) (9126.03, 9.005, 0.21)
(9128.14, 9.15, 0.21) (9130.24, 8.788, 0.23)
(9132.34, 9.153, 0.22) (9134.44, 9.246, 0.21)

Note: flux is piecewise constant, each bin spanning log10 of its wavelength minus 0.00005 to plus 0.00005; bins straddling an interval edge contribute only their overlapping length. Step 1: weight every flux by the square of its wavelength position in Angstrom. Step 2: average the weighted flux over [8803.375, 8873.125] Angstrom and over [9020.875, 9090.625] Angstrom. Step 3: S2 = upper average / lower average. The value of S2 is 1.0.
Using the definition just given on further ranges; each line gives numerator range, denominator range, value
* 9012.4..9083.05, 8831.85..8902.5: 1.02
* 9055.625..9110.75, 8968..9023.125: 1.04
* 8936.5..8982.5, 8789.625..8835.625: 1.03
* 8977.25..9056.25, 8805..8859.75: 1.01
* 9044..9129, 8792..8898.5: 1.04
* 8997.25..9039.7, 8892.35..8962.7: 0.97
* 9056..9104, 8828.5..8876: 1.03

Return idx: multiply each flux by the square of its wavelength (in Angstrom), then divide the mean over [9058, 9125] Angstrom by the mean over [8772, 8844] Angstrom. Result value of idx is 1.04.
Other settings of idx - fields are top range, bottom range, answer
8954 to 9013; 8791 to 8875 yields 1.01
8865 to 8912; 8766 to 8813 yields 1.03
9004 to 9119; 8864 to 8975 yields 1.00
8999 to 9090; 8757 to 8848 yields 1.03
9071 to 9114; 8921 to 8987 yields 1.00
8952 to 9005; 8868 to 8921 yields 0.99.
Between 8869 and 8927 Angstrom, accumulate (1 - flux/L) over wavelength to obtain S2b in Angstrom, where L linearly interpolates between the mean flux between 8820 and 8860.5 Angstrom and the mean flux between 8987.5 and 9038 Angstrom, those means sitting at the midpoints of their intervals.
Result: -1.3 Angstrom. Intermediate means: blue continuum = 9.45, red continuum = 9.04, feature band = 9.53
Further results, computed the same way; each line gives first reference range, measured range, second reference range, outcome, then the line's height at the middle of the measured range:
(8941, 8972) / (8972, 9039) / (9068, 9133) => 2.1 Angstrom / 9.38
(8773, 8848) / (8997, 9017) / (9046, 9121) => 1.0 Angstrom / 9.3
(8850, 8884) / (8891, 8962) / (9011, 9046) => -1.4 Angstrom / 9.32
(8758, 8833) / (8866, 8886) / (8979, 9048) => -0.1 Angstrom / 9.34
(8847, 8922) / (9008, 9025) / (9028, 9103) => 0.9 Angstrom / 9.34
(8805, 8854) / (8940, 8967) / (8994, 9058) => -0.8 Angstrom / 9.23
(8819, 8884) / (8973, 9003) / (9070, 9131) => 0.5 Angstrom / 9.29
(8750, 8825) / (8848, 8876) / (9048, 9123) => 0.1 Angstrom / 9.39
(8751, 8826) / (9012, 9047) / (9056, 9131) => 0.3 Angstrom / 9.26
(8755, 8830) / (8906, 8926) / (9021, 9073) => -0.3 Angstrom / 9.4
